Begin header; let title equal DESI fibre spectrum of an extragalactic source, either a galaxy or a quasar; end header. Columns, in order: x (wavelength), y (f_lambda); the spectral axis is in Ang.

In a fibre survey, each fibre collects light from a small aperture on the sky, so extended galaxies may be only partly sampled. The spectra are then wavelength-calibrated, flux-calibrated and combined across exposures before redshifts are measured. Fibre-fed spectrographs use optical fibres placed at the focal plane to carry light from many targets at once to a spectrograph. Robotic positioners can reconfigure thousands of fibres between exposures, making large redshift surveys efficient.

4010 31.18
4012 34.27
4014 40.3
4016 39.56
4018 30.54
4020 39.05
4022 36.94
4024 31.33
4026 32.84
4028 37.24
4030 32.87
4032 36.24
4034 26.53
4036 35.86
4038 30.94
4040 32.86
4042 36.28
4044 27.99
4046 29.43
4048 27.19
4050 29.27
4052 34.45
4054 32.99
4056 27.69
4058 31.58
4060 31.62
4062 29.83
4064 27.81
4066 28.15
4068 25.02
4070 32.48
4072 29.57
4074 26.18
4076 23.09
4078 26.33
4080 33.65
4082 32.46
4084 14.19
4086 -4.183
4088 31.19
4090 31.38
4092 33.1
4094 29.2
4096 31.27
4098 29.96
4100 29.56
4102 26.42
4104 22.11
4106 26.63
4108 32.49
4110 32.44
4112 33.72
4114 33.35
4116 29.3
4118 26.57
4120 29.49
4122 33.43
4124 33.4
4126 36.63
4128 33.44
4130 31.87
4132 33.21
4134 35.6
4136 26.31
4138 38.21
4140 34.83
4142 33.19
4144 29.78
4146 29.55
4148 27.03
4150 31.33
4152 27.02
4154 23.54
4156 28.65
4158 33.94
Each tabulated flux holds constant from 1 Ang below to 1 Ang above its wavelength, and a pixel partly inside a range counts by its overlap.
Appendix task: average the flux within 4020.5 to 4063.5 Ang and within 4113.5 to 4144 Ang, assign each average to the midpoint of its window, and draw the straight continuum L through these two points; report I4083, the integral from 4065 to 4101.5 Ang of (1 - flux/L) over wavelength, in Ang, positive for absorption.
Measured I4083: 6.2 Ang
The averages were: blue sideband 32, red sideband 32.5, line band 26.8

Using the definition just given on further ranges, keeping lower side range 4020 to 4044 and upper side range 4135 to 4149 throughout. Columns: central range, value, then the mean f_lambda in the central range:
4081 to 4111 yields 5.3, 26.5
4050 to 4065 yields 1.1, 30.7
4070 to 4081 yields 1.5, 28.2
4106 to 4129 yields -0.1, 32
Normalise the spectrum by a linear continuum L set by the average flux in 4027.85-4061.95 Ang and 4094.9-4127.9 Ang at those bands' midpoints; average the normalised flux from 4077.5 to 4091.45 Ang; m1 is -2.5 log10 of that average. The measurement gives 0.29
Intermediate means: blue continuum 31.6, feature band 23.8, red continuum 30.5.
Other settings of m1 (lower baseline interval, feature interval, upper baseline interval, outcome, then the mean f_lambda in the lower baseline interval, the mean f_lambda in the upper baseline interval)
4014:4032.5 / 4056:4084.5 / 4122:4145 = 0.22 mag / 35.4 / 33.3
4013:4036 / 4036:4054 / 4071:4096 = 0.01 mag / 34.9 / 25.7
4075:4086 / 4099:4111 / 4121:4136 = 0.01 mag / 23.2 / 33.4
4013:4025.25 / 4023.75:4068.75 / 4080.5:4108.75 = 0.05 mag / 36.2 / 26.2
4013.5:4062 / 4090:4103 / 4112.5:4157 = 0.06 mag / 32.8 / 31.2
